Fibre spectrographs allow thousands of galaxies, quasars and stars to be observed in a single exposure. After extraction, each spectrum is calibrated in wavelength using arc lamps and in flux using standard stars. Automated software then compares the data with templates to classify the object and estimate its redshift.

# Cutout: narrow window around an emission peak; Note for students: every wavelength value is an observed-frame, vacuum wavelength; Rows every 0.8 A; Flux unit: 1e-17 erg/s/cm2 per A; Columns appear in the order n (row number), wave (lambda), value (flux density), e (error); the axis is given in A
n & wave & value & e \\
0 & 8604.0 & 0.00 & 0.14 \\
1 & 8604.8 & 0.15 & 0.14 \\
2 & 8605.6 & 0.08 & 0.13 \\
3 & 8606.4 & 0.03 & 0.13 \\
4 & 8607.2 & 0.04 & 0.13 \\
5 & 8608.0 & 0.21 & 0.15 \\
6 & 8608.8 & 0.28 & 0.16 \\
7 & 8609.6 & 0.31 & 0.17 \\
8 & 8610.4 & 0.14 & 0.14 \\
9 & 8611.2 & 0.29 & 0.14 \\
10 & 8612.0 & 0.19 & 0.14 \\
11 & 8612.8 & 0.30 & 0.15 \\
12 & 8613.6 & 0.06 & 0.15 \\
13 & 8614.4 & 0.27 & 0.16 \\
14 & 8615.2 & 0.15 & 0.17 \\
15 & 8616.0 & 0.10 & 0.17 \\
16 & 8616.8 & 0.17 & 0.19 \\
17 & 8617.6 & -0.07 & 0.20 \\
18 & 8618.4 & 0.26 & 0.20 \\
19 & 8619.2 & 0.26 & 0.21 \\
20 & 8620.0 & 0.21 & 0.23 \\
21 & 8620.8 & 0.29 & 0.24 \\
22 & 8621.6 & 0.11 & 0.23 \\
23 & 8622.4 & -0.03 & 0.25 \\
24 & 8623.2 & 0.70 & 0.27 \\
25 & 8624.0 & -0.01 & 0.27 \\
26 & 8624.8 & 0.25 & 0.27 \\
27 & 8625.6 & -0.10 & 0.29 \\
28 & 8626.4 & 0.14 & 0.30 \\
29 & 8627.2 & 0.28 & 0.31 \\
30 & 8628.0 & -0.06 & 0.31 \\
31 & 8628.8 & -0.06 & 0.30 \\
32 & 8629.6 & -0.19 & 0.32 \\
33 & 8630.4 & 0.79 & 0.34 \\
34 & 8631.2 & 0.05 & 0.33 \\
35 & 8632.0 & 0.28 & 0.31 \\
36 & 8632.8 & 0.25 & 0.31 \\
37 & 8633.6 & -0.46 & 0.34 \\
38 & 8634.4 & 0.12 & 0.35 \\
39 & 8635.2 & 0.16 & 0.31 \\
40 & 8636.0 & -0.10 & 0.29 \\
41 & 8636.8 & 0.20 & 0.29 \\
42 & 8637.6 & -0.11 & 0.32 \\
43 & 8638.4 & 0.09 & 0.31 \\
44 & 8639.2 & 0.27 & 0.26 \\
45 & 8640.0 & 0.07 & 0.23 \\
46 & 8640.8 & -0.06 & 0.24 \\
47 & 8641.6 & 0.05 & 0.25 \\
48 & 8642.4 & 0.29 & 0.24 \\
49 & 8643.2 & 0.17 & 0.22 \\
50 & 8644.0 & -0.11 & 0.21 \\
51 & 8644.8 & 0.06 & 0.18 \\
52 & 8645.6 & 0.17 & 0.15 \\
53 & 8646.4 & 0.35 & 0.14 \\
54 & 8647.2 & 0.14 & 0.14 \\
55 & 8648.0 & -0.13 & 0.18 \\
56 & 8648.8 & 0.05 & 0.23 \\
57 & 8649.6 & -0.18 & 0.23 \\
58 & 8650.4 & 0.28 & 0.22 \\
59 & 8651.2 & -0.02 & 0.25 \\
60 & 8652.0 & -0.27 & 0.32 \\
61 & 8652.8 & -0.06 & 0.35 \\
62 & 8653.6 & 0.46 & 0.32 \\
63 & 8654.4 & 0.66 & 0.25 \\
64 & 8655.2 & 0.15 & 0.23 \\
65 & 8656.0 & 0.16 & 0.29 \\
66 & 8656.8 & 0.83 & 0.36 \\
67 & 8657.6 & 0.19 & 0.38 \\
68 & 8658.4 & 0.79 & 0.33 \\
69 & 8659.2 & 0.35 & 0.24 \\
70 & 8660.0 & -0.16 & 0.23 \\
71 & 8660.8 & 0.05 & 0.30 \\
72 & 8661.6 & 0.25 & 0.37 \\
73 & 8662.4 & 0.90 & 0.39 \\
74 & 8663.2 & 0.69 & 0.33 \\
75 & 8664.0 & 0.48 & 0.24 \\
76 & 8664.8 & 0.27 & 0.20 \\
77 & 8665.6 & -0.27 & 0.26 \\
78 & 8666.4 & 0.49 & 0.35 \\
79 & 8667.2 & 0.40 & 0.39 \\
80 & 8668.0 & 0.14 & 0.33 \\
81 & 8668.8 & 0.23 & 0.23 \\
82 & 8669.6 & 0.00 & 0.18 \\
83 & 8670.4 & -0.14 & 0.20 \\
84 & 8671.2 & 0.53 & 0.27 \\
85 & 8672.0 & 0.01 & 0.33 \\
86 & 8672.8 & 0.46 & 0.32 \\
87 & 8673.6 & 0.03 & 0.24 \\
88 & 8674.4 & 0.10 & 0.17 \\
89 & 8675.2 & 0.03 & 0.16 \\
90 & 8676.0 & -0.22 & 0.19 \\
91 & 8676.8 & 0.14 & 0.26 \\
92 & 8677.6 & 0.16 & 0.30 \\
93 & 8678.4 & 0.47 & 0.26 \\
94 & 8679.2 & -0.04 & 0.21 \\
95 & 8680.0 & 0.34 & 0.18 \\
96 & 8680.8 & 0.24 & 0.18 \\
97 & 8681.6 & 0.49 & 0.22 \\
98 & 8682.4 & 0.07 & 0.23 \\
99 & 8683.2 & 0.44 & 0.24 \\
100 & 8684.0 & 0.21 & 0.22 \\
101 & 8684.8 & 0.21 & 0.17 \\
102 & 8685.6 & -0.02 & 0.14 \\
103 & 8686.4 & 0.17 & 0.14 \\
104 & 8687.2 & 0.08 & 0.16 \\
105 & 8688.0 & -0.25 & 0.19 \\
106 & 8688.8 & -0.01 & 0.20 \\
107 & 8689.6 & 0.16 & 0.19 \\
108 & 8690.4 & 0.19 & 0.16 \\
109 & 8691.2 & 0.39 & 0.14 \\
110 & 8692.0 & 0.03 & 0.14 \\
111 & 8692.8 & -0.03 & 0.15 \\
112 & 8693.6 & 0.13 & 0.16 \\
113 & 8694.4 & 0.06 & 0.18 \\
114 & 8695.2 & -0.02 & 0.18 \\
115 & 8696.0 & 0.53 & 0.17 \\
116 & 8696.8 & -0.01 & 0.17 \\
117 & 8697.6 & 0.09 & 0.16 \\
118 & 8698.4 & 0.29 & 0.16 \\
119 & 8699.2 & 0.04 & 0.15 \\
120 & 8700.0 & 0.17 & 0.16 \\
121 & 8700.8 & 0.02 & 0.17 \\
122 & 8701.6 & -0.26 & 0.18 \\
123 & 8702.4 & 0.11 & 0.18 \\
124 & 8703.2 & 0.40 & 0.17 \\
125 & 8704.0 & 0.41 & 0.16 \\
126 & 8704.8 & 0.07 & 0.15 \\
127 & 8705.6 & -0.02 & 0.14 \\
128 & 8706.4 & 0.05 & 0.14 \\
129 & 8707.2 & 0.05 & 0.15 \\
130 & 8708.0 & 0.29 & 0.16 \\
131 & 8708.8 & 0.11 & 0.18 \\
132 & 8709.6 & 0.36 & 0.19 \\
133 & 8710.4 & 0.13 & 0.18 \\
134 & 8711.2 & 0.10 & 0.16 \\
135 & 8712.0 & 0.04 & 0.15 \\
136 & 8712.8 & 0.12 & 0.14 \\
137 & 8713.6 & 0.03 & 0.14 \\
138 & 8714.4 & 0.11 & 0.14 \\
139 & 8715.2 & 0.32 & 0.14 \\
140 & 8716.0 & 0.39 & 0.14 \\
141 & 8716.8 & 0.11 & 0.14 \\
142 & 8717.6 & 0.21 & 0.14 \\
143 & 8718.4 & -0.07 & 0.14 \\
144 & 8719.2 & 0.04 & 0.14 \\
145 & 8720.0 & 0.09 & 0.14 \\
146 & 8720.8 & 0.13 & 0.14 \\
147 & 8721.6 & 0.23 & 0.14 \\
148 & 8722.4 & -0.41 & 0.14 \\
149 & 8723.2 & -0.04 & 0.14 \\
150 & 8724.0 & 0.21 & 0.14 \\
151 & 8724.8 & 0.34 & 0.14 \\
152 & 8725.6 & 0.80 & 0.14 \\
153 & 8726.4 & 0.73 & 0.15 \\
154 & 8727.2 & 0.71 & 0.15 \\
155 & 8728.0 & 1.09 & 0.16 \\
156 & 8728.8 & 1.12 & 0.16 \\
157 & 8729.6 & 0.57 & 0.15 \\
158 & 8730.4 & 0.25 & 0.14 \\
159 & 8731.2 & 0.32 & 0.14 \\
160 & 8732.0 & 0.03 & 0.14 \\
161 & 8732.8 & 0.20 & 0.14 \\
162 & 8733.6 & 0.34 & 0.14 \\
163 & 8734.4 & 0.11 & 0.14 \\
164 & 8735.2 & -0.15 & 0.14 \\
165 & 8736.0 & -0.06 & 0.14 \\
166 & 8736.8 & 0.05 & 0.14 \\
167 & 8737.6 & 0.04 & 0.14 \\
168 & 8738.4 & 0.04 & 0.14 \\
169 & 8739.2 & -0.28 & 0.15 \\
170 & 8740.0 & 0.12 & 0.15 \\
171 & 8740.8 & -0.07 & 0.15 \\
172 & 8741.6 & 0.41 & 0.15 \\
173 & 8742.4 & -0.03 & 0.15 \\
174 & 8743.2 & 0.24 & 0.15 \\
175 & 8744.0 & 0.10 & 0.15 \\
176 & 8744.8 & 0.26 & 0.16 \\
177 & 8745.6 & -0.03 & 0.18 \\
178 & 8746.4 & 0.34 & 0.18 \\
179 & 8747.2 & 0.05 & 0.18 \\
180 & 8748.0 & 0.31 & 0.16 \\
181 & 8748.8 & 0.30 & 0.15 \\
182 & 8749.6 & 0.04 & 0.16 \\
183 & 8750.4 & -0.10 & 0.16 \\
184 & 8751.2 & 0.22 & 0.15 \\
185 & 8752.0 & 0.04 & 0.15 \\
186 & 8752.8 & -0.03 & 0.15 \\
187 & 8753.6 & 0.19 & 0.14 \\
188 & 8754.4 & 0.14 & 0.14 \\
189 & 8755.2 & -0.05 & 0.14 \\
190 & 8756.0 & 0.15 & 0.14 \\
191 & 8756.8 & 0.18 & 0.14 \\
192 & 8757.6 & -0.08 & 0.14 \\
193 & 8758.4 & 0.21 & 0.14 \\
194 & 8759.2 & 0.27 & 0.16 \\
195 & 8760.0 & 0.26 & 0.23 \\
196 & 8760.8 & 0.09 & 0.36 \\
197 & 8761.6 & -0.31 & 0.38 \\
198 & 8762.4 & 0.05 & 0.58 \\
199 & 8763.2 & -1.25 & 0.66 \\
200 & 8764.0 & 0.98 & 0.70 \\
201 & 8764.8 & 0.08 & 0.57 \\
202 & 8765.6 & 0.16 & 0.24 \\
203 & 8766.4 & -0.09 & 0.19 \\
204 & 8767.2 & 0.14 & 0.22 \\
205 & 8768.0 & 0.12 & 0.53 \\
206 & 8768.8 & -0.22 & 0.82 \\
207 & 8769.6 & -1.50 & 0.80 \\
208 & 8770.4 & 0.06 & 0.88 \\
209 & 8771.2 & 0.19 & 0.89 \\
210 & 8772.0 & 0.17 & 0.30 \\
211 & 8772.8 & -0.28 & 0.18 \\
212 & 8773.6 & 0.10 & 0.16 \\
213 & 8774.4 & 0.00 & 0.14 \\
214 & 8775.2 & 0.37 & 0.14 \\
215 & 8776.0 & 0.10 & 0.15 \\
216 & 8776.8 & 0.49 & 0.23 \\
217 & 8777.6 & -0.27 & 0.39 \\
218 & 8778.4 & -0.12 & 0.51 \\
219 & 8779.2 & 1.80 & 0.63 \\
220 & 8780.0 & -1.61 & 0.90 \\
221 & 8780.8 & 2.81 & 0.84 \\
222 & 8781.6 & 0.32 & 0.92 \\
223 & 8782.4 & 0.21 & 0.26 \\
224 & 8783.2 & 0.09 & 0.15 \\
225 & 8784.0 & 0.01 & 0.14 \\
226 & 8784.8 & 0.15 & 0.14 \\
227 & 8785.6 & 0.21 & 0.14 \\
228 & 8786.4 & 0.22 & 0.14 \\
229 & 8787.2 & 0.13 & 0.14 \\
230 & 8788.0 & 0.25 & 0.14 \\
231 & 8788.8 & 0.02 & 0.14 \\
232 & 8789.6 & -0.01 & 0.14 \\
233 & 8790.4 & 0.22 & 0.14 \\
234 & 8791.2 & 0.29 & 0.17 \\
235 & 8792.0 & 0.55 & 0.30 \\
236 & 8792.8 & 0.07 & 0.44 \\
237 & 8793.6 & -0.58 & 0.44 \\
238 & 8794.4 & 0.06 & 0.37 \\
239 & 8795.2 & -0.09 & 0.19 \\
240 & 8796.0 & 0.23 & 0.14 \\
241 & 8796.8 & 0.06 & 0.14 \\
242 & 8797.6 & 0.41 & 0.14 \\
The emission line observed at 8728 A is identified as H-beta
